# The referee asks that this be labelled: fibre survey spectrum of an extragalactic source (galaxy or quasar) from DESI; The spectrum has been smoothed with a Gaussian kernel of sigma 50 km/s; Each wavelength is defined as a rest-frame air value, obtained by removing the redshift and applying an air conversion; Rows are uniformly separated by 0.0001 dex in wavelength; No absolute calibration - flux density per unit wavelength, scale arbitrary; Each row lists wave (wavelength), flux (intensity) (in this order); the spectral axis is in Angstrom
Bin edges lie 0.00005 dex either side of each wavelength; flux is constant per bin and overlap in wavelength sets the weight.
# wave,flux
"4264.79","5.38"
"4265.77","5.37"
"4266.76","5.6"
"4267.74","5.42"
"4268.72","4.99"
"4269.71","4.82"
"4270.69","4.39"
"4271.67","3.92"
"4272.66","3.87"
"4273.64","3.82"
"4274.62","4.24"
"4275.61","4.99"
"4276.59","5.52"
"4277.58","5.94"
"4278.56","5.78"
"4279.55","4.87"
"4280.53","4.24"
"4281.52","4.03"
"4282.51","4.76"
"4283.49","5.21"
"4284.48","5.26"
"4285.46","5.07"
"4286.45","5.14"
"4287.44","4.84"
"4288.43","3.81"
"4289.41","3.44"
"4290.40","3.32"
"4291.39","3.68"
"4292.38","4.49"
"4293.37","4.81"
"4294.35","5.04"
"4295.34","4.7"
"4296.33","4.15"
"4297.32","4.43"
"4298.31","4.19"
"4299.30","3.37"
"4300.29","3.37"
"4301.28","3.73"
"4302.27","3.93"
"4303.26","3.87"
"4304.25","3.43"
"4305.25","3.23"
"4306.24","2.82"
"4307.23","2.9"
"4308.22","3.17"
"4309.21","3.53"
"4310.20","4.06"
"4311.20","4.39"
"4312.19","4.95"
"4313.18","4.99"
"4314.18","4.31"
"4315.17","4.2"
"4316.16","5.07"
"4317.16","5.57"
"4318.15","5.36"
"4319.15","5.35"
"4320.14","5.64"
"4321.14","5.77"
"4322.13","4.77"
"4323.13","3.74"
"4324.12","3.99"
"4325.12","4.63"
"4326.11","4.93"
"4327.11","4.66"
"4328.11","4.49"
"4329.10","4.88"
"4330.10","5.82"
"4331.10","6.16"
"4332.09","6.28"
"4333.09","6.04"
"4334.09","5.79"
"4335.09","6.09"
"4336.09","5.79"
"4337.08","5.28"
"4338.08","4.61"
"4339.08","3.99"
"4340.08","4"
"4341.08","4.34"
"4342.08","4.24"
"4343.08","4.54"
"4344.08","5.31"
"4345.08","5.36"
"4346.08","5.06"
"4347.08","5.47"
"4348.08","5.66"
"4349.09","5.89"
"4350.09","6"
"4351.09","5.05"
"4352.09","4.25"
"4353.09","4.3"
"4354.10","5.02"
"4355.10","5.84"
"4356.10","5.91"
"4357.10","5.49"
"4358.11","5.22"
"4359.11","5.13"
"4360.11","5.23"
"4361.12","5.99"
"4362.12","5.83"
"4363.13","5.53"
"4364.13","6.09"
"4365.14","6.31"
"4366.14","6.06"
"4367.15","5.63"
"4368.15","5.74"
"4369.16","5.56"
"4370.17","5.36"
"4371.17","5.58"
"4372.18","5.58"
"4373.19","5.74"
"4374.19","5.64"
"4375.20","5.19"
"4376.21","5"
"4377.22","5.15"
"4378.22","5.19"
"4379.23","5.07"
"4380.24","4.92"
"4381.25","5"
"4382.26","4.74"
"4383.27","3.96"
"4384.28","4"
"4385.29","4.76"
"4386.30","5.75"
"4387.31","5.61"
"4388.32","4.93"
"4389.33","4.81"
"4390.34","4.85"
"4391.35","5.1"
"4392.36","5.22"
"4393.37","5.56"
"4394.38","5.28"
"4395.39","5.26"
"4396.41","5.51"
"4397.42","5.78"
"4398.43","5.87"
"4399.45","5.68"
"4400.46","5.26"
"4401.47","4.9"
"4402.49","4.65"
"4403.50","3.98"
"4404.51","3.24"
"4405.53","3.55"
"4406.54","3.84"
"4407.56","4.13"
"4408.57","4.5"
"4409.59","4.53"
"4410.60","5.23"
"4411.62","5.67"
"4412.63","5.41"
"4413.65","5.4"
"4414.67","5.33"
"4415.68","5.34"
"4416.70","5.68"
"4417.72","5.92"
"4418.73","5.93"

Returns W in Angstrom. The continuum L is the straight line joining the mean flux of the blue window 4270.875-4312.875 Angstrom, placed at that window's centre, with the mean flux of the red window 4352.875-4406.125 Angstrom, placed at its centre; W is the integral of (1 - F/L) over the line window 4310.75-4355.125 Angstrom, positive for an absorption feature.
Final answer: -3.3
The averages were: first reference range 4.25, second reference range 5.22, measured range 5.06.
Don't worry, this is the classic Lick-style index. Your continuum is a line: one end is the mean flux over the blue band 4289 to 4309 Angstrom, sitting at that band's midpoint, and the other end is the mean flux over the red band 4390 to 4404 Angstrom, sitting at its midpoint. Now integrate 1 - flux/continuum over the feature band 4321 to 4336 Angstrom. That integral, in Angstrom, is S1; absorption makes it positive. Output -3.5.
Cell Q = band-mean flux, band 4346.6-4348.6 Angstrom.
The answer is 5.55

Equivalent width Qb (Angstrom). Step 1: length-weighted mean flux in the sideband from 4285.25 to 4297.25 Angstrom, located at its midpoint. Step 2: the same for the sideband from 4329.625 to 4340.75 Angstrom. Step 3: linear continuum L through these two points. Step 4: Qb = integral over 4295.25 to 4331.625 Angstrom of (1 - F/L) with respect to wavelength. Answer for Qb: 3.9 Angstrom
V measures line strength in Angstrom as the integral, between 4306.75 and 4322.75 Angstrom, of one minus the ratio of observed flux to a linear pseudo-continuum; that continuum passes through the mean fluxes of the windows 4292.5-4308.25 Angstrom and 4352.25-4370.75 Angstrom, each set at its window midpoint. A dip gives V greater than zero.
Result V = -1.32 Angstrom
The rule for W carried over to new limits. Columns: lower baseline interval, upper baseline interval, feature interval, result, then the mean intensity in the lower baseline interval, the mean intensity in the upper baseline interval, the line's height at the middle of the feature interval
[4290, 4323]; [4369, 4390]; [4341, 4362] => -2.0 Angstrom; 4.26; 5.11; 4.78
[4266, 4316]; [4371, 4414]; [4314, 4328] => -1.0 Angstrom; 4.35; 4.99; 4.54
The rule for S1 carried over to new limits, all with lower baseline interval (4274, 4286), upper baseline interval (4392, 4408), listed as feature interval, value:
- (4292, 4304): 2.0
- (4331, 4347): -0.8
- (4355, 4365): -1.5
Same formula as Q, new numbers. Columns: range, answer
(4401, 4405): 4.19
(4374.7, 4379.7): 5.12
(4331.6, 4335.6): 6.04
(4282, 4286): 5.08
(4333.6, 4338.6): 5.51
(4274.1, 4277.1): 4.91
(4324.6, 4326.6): 4.78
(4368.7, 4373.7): 5.57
